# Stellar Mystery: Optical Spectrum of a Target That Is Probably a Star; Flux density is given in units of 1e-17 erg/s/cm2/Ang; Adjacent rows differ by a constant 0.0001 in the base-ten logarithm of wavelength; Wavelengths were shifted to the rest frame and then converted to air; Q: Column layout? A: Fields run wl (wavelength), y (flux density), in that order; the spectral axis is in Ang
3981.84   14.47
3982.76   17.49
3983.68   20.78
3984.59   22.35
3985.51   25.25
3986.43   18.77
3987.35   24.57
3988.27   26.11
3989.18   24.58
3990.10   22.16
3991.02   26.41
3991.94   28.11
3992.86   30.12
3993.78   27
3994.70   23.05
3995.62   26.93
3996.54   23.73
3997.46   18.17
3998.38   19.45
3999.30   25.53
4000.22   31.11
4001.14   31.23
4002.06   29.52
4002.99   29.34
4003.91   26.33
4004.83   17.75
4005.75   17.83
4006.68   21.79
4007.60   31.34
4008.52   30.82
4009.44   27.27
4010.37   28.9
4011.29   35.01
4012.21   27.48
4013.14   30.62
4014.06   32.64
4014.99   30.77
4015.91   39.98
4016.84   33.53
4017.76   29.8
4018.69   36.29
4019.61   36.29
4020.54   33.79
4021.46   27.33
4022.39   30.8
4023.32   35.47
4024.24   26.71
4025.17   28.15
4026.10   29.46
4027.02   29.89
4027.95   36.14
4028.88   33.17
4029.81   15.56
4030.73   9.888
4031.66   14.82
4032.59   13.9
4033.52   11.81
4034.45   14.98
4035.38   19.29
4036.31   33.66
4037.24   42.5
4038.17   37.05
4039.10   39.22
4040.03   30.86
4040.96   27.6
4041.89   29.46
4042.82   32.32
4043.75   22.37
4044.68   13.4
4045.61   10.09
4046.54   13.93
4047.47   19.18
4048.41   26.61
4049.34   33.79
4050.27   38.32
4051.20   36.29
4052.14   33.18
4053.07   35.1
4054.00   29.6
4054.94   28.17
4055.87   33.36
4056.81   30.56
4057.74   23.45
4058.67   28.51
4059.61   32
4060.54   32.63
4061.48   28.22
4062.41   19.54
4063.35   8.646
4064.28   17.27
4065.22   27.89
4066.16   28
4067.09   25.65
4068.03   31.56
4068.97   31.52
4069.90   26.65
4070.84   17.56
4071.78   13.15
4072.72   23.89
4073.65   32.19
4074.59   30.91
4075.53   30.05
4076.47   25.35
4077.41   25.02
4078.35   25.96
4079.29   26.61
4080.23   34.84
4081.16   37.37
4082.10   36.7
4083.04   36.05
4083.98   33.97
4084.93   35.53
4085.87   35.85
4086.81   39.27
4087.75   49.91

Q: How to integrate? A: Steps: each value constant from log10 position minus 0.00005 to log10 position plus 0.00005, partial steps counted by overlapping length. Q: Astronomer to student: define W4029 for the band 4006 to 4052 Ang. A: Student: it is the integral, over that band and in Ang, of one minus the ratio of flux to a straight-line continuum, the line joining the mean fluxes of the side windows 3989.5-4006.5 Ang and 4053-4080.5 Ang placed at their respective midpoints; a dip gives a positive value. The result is -3.87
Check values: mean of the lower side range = 25.1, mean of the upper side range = 26.6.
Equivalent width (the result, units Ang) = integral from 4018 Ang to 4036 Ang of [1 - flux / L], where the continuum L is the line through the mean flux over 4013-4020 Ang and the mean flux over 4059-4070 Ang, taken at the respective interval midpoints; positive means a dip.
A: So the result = 3.8 Ang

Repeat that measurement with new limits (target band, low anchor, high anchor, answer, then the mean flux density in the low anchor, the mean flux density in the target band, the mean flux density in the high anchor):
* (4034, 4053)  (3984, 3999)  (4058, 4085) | -1.08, 24.2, 27.9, 27.6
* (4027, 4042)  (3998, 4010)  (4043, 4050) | -2.25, 26.2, 25.7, 20.9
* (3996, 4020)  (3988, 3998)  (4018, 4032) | -1.65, 25.1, 28.5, 28.4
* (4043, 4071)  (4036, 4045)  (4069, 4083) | 3.17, 31.1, 26.3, 28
